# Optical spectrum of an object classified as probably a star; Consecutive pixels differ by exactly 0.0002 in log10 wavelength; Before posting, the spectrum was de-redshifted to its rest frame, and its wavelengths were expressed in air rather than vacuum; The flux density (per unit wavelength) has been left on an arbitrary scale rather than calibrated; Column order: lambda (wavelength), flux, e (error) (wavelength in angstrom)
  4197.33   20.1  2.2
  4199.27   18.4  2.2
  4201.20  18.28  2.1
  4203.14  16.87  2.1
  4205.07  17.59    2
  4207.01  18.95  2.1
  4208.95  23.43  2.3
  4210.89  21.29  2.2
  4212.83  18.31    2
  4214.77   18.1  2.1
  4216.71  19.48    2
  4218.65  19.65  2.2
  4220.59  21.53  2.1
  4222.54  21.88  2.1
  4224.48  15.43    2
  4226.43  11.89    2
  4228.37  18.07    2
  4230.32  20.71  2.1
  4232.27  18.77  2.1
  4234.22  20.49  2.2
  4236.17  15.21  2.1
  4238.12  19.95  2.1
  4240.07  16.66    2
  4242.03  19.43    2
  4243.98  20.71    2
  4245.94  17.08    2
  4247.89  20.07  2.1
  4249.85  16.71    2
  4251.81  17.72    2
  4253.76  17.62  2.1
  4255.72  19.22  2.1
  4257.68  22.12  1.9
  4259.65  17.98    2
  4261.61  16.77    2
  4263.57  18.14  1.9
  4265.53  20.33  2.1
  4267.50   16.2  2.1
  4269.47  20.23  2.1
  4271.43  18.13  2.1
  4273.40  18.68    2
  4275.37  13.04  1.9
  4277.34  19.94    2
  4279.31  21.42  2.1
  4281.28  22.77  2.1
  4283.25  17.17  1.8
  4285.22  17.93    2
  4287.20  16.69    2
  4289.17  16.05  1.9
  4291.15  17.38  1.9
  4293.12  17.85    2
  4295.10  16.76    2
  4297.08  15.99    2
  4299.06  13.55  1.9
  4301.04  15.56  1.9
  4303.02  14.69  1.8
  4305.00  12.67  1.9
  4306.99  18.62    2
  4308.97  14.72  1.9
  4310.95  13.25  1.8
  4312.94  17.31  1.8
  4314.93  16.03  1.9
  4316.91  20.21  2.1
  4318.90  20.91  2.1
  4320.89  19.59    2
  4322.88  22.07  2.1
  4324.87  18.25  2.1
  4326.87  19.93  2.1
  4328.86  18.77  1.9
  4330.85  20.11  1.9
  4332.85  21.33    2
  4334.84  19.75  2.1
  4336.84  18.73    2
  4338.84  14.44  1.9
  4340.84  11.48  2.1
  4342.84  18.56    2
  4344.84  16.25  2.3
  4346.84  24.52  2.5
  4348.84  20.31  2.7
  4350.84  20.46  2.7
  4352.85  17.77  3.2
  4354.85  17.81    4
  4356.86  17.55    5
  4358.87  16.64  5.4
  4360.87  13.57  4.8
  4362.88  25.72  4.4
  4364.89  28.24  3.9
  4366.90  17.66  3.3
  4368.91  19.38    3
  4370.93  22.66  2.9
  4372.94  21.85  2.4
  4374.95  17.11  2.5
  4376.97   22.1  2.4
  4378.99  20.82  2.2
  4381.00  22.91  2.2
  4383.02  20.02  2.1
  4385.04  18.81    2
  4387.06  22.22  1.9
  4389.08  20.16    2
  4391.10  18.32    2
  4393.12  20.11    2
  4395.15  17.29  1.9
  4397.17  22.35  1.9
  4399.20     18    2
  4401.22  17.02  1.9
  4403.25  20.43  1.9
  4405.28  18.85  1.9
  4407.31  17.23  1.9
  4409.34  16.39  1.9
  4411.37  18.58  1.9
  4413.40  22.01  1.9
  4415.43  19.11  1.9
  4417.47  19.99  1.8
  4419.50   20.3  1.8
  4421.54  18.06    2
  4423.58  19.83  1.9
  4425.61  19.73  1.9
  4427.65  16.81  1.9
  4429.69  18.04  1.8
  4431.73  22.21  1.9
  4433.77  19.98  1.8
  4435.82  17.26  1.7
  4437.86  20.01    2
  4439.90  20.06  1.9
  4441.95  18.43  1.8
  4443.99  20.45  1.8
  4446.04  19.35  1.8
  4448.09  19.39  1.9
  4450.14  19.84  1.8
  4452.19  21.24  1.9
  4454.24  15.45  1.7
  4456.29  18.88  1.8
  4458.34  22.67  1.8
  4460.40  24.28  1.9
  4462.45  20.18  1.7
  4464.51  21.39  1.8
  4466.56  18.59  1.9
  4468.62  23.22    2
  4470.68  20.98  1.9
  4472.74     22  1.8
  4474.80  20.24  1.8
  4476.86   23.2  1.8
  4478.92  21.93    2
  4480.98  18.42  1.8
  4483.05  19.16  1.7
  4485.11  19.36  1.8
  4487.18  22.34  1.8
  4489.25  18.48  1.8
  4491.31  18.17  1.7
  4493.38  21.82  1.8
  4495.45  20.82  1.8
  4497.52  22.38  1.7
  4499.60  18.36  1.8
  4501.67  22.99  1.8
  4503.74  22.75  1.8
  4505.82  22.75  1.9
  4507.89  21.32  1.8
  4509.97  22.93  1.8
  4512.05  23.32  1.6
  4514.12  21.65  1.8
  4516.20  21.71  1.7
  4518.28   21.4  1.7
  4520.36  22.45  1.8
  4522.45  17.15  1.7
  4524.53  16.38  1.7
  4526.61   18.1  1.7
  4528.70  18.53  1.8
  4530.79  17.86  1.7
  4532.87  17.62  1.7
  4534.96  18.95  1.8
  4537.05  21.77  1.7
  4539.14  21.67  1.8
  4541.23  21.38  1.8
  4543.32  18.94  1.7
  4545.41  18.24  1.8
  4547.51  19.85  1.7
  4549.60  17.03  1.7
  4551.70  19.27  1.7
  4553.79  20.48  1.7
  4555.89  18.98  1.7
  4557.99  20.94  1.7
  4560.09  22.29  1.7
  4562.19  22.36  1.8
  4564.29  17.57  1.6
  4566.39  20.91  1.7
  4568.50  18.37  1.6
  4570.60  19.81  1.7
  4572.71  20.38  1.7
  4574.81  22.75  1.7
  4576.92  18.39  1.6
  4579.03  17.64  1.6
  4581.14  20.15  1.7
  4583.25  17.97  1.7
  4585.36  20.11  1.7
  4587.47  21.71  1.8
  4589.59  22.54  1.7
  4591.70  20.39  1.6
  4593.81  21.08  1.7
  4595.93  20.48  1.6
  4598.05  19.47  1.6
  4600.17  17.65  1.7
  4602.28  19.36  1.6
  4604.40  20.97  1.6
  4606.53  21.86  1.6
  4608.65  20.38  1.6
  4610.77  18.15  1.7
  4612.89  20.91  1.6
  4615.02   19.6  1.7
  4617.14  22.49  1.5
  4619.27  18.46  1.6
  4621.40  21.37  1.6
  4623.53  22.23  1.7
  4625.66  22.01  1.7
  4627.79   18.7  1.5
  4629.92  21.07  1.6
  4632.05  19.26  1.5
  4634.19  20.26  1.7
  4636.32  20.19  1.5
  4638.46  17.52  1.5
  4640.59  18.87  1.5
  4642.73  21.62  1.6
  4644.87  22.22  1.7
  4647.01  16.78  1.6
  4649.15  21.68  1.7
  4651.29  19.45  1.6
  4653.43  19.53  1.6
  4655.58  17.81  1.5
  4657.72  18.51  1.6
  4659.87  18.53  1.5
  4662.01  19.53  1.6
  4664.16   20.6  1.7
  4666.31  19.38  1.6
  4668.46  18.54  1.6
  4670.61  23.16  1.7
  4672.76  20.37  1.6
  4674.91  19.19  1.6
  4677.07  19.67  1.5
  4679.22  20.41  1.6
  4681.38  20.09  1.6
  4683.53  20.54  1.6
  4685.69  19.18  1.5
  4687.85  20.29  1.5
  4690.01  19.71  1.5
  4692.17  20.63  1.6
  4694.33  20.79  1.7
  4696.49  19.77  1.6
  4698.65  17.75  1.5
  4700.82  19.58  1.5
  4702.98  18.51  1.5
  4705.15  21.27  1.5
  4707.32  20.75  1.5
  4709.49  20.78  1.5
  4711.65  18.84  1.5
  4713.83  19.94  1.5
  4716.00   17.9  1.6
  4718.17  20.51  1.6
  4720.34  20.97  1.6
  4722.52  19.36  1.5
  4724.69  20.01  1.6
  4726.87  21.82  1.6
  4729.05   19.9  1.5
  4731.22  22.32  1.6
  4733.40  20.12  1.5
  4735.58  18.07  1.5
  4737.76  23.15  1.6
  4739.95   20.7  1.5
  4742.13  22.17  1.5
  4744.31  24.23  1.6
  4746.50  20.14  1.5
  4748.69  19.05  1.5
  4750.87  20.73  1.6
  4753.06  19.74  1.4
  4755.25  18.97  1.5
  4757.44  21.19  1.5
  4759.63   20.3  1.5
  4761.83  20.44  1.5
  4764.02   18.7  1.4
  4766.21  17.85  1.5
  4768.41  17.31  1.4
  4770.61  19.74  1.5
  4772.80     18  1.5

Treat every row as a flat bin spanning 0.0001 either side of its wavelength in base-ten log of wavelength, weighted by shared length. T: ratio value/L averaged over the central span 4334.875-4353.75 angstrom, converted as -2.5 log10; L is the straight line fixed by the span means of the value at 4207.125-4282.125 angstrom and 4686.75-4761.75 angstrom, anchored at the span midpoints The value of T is 0.06 mag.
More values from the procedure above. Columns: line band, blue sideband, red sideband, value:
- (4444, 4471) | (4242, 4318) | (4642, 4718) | -0.10 mag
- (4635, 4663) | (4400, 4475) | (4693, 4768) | 0.03 mag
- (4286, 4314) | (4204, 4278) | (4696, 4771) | 0.19 mag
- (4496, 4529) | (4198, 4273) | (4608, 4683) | -0.07 mag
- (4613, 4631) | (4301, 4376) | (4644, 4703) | -0.06 mag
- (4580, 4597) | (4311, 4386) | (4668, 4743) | -0.03 mag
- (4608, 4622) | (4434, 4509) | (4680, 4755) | 0.01 mag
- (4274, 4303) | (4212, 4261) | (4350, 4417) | 0.10 mag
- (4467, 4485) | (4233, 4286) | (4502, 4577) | -0.06 mag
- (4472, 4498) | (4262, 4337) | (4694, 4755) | -0.09 mag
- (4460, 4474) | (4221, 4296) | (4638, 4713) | -0.13 mag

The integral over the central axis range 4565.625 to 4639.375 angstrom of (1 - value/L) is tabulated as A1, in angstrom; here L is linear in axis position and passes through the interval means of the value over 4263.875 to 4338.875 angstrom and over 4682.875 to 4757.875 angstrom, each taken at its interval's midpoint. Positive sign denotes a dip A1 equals -2.1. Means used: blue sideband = 17.9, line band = 20.1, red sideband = 20.3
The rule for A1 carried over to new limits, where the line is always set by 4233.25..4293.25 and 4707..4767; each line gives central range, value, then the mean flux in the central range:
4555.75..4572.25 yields -0.52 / 20.2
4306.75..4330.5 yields 0.34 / 18.4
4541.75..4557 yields 0.38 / 19.1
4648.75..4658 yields 0.31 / 19.3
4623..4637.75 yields -0.38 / 20.4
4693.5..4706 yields 0.38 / 19.6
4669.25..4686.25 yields -0.22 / 20.3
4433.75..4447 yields -0.14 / 19.3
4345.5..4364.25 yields -0.73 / 19.5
